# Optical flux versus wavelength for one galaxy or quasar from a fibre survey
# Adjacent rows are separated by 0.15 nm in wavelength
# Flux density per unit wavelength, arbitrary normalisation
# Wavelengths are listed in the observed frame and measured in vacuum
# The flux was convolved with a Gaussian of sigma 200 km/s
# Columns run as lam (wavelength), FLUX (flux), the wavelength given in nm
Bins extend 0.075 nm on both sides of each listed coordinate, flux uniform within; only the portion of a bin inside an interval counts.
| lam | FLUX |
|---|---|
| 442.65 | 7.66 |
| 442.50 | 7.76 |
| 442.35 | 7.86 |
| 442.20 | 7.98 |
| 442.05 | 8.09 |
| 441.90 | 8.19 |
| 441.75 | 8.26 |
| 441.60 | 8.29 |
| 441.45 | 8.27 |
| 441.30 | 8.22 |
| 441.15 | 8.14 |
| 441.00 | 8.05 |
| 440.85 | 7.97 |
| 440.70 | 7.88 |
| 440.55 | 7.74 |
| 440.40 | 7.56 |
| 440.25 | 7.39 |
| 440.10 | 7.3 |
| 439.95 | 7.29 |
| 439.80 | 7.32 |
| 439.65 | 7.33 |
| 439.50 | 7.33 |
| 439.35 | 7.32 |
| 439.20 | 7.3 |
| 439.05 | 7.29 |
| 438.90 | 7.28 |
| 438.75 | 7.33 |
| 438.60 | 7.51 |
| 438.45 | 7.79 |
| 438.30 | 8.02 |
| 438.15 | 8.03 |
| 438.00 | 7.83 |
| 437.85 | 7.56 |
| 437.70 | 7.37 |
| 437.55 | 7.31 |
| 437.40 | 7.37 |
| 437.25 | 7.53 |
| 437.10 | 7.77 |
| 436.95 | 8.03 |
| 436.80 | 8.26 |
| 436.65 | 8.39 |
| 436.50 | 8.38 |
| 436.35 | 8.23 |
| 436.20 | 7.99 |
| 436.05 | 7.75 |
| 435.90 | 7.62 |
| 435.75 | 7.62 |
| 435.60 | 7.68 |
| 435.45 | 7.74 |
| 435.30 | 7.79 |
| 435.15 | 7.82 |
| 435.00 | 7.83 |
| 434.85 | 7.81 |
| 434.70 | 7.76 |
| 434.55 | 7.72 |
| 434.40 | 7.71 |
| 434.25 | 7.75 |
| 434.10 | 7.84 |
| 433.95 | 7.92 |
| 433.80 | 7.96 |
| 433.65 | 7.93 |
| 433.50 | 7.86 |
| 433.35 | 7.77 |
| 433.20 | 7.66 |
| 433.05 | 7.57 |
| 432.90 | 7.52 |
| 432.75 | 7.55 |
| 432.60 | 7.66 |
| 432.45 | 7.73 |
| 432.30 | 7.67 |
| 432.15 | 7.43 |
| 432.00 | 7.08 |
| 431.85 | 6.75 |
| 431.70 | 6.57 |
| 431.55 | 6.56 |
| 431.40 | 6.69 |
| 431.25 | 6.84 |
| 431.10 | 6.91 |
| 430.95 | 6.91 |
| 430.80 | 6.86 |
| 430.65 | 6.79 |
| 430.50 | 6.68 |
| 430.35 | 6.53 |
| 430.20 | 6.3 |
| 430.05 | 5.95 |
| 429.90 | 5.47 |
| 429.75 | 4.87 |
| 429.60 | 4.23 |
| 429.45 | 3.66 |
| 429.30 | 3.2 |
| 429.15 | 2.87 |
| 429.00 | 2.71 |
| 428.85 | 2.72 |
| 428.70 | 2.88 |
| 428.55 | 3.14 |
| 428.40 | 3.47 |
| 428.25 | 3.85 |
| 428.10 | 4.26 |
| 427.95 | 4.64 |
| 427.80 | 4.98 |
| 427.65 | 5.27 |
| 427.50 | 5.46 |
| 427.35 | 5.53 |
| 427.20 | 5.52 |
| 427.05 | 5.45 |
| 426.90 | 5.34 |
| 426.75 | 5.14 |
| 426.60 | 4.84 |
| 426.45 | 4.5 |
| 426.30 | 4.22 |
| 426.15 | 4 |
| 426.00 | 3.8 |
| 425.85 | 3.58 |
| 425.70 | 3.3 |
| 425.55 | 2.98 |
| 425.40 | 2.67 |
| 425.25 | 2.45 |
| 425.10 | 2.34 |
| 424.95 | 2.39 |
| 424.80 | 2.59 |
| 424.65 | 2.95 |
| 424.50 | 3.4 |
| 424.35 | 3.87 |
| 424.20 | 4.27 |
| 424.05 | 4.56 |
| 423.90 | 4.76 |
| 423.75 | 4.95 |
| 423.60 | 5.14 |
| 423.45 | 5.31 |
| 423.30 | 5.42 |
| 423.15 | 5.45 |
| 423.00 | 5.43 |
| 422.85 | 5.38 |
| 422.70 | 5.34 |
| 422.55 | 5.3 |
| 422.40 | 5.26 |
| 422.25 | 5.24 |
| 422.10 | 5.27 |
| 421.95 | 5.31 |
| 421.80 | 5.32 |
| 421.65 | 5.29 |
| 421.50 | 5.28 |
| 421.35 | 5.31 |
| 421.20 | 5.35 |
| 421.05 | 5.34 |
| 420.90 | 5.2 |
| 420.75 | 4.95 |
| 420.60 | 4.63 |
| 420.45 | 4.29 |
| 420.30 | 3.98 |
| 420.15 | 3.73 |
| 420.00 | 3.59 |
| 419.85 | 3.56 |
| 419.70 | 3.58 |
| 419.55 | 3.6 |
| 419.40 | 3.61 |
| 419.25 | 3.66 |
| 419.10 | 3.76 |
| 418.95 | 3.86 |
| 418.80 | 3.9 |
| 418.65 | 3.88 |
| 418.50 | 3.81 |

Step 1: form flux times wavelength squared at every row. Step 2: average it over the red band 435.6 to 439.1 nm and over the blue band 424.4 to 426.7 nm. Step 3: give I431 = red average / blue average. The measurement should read 2.4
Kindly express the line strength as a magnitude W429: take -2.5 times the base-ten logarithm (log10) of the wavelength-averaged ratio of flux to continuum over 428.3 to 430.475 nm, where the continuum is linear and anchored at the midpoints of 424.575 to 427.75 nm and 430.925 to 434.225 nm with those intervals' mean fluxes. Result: 0.35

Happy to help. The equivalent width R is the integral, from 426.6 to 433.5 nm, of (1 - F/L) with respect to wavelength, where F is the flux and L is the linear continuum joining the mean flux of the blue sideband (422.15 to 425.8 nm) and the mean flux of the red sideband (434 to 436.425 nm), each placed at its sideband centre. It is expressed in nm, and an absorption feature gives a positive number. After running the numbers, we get 0.54 nm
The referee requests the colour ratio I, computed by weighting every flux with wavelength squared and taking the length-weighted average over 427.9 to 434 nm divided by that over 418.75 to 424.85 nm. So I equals 1.37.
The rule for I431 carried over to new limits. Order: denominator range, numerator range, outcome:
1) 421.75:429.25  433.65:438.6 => 1.92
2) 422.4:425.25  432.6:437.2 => 1.90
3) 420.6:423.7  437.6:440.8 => 1.54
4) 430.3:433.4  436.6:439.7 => 1.10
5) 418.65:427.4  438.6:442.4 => 1.91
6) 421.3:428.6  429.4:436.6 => 1.67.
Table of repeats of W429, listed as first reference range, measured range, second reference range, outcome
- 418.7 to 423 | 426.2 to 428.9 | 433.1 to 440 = 0.29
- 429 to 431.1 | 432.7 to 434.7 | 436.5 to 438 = -0.18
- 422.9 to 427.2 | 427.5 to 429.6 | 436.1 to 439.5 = 0.33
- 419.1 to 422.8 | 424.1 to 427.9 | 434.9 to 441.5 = 0.35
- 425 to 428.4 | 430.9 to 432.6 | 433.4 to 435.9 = -0.09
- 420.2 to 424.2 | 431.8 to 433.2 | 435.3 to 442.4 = -0.11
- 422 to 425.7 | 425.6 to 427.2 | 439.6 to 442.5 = 0.09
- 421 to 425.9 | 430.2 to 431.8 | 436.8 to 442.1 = -0.13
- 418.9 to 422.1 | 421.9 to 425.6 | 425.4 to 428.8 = 0.02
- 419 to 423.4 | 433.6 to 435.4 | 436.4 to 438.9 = -0.09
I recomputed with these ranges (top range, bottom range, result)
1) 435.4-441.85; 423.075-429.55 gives 2.03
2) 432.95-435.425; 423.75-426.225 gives 2.38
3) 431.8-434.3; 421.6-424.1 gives 1.53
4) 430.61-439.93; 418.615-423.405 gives 1.73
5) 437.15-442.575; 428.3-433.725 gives 1.33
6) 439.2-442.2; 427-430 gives 1.95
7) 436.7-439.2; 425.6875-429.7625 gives 1.91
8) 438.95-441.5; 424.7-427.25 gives 2.14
